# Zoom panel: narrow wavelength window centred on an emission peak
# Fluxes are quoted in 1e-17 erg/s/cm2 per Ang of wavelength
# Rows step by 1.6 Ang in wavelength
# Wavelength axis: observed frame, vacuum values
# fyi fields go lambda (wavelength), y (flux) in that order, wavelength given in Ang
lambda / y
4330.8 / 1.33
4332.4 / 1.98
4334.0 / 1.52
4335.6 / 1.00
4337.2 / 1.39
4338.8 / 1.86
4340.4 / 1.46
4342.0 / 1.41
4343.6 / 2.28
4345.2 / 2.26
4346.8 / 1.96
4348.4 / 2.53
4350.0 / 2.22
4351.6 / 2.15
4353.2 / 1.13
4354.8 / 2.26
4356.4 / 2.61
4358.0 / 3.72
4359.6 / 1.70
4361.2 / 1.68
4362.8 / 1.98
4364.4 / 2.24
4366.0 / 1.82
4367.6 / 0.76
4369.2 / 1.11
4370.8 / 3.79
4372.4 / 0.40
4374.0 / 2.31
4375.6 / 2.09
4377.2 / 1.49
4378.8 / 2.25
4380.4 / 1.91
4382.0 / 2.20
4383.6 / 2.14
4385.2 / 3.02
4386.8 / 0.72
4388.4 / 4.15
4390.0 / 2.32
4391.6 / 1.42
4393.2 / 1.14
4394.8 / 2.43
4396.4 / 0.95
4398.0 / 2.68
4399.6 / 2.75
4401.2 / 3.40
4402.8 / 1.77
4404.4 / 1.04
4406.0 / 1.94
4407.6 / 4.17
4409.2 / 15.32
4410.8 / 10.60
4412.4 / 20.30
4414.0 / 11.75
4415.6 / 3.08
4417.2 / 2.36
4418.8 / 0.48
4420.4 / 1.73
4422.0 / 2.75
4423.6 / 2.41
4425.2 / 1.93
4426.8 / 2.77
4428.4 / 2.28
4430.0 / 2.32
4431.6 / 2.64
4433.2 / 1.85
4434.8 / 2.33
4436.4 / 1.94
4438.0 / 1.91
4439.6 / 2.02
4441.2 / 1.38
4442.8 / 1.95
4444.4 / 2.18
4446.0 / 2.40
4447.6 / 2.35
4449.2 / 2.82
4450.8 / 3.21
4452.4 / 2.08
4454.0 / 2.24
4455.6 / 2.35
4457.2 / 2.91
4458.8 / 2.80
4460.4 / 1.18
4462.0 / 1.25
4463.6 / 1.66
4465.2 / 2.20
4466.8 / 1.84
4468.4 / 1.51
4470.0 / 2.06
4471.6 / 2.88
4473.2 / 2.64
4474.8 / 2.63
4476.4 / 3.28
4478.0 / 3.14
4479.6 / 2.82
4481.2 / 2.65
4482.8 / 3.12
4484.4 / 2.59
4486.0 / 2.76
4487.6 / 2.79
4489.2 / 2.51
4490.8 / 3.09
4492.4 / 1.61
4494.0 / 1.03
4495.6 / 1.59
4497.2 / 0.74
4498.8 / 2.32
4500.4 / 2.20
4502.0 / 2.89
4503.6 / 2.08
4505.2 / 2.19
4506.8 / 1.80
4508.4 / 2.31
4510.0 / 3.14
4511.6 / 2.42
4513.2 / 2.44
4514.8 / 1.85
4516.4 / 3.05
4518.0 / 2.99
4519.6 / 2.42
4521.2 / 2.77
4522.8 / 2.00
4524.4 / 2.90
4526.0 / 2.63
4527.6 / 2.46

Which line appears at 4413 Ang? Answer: [O II]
